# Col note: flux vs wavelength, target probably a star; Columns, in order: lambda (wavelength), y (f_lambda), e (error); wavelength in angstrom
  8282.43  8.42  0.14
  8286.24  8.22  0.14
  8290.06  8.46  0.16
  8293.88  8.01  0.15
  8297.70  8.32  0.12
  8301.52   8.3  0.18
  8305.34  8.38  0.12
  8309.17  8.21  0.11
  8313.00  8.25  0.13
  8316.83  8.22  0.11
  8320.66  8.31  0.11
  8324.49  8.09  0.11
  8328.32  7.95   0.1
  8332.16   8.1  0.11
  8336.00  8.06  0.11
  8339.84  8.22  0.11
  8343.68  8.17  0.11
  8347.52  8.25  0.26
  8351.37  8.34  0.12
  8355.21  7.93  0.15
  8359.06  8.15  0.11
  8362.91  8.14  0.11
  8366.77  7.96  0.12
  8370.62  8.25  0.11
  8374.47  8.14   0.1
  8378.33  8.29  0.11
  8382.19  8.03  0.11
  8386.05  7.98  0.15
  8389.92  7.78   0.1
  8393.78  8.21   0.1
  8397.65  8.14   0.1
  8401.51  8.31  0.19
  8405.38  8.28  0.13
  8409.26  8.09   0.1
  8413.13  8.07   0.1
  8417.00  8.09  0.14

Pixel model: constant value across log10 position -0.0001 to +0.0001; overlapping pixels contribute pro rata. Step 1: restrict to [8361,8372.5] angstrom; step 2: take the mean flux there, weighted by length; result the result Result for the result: 8.11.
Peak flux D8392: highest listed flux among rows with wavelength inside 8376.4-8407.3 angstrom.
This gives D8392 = 8.31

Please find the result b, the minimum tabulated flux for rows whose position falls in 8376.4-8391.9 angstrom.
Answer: 7.78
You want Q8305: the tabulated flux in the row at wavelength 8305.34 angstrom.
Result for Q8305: 8.38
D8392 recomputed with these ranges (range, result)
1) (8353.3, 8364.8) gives 8.15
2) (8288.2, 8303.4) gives 8.46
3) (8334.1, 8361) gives 8.34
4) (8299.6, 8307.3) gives 8.38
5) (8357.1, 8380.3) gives 8.29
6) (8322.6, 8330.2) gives 8.09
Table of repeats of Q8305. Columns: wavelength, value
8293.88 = 8.01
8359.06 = 8.15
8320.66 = 8.31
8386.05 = 7.98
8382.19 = 8.03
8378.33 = 8.29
